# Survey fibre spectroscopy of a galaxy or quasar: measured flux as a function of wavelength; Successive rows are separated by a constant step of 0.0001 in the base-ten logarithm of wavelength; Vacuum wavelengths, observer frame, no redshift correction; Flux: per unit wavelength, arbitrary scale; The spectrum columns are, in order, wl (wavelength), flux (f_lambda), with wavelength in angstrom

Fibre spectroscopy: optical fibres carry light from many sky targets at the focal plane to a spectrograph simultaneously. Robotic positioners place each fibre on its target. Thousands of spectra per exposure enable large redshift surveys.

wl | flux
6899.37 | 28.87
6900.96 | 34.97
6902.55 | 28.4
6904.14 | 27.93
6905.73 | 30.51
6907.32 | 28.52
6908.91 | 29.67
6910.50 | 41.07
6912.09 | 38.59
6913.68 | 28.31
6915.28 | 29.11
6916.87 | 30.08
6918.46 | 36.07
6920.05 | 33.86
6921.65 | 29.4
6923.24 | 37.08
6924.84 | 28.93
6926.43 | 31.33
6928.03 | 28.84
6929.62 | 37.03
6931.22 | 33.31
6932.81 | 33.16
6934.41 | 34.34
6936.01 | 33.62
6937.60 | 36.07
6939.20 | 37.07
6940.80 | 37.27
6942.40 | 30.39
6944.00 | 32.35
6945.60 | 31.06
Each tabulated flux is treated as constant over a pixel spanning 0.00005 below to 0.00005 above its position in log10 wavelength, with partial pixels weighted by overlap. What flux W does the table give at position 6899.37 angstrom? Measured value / 28.87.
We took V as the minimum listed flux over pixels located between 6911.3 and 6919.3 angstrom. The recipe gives 28.31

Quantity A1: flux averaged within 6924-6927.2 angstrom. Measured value 30.2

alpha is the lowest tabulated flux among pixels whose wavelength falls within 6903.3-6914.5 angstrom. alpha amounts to 27.93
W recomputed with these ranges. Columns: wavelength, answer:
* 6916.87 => 30.08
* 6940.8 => 37.27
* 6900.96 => 34.97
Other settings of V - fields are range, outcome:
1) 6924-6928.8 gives 28.84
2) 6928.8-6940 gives 33.16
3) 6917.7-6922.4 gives 29.4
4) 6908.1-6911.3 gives 29.67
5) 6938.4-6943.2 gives 30.39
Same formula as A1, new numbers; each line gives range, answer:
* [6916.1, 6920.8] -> 33.4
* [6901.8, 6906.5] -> 28.9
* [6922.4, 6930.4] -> 32.6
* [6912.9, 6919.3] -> 30.9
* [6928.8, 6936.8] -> 34.3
